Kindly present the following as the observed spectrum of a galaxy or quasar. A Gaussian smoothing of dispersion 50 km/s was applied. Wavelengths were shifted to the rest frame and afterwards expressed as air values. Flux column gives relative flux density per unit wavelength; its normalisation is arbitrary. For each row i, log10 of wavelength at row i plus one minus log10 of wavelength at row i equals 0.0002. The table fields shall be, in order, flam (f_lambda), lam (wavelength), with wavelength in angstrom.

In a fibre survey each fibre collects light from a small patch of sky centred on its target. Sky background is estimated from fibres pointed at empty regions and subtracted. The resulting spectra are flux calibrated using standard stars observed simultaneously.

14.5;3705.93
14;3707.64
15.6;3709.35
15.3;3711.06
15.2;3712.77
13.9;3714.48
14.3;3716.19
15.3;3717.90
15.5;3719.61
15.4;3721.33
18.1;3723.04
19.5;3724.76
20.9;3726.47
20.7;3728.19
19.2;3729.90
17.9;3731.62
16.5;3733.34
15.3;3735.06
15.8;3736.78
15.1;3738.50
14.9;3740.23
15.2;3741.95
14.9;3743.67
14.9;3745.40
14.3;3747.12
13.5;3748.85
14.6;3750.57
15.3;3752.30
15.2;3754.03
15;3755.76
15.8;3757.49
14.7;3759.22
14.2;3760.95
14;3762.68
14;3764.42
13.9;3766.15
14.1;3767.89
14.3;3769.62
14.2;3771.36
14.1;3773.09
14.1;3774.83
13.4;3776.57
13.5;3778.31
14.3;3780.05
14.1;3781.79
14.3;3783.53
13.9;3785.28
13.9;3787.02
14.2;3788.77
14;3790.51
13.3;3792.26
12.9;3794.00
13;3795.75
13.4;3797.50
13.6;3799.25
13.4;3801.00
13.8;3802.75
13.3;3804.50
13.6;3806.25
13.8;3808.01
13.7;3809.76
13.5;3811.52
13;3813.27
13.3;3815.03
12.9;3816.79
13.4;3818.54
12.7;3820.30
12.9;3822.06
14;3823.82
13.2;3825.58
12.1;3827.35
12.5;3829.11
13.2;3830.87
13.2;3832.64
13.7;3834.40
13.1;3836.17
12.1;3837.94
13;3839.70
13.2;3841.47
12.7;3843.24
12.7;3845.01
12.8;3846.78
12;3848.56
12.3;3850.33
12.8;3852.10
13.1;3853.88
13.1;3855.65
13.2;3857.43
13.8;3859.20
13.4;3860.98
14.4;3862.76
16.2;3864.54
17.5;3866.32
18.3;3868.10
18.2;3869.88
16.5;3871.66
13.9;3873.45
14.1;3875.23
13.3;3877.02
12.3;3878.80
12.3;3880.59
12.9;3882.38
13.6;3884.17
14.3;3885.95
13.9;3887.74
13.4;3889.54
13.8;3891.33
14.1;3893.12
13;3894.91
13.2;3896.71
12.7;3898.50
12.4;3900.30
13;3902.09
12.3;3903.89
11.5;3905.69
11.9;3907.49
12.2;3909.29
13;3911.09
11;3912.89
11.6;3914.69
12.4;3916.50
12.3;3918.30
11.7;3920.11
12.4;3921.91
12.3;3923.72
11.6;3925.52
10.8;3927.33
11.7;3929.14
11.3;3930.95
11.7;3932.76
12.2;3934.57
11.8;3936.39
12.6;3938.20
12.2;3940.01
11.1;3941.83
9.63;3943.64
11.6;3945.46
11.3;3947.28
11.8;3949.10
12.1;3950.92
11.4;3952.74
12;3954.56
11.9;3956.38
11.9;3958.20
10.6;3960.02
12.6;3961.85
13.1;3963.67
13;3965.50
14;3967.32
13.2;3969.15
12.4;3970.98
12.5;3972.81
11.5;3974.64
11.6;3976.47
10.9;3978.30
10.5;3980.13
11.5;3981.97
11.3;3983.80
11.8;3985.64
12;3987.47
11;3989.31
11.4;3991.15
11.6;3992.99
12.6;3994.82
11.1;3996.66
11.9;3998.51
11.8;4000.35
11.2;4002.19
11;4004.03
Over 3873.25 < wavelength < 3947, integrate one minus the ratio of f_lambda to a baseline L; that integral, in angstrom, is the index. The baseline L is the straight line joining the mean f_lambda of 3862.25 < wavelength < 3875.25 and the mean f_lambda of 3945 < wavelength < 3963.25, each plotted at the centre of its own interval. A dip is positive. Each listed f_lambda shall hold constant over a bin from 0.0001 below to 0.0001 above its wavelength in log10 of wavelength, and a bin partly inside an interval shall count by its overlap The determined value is 8.9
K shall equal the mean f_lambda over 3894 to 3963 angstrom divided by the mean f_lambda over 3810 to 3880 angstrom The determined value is 0.9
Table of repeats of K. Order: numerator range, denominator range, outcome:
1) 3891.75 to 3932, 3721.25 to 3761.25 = 0.76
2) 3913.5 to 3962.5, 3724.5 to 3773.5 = 0.75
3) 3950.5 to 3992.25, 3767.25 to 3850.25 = 0.89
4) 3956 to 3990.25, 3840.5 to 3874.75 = 0.84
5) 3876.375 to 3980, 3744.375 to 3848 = 0.90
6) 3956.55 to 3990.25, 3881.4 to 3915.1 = 0.93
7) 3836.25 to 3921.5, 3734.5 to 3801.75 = 0.94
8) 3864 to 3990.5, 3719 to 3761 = 0.78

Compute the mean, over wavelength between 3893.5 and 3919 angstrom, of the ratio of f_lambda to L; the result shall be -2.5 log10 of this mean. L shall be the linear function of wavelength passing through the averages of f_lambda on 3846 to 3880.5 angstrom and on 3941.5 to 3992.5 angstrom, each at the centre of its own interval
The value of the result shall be 0.07 mag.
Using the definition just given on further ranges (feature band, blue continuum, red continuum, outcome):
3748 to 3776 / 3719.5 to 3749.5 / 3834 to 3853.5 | 0.09 mag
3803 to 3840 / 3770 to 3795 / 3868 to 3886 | 0.07 mag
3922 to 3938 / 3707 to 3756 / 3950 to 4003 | 0.08 mag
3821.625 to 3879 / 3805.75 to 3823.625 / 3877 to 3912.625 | -0.05 mag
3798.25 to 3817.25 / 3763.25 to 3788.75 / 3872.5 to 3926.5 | 0.02 mag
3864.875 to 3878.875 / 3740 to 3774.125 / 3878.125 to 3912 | -0.19 mag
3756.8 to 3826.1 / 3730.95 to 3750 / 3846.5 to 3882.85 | 0.08 mag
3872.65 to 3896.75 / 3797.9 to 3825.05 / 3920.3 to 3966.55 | -0.08 mag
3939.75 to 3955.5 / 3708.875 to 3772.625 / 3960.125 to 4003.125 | 0.09 mag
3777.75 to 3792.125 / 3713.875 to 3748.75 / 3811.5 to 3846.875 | 0.04 mag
